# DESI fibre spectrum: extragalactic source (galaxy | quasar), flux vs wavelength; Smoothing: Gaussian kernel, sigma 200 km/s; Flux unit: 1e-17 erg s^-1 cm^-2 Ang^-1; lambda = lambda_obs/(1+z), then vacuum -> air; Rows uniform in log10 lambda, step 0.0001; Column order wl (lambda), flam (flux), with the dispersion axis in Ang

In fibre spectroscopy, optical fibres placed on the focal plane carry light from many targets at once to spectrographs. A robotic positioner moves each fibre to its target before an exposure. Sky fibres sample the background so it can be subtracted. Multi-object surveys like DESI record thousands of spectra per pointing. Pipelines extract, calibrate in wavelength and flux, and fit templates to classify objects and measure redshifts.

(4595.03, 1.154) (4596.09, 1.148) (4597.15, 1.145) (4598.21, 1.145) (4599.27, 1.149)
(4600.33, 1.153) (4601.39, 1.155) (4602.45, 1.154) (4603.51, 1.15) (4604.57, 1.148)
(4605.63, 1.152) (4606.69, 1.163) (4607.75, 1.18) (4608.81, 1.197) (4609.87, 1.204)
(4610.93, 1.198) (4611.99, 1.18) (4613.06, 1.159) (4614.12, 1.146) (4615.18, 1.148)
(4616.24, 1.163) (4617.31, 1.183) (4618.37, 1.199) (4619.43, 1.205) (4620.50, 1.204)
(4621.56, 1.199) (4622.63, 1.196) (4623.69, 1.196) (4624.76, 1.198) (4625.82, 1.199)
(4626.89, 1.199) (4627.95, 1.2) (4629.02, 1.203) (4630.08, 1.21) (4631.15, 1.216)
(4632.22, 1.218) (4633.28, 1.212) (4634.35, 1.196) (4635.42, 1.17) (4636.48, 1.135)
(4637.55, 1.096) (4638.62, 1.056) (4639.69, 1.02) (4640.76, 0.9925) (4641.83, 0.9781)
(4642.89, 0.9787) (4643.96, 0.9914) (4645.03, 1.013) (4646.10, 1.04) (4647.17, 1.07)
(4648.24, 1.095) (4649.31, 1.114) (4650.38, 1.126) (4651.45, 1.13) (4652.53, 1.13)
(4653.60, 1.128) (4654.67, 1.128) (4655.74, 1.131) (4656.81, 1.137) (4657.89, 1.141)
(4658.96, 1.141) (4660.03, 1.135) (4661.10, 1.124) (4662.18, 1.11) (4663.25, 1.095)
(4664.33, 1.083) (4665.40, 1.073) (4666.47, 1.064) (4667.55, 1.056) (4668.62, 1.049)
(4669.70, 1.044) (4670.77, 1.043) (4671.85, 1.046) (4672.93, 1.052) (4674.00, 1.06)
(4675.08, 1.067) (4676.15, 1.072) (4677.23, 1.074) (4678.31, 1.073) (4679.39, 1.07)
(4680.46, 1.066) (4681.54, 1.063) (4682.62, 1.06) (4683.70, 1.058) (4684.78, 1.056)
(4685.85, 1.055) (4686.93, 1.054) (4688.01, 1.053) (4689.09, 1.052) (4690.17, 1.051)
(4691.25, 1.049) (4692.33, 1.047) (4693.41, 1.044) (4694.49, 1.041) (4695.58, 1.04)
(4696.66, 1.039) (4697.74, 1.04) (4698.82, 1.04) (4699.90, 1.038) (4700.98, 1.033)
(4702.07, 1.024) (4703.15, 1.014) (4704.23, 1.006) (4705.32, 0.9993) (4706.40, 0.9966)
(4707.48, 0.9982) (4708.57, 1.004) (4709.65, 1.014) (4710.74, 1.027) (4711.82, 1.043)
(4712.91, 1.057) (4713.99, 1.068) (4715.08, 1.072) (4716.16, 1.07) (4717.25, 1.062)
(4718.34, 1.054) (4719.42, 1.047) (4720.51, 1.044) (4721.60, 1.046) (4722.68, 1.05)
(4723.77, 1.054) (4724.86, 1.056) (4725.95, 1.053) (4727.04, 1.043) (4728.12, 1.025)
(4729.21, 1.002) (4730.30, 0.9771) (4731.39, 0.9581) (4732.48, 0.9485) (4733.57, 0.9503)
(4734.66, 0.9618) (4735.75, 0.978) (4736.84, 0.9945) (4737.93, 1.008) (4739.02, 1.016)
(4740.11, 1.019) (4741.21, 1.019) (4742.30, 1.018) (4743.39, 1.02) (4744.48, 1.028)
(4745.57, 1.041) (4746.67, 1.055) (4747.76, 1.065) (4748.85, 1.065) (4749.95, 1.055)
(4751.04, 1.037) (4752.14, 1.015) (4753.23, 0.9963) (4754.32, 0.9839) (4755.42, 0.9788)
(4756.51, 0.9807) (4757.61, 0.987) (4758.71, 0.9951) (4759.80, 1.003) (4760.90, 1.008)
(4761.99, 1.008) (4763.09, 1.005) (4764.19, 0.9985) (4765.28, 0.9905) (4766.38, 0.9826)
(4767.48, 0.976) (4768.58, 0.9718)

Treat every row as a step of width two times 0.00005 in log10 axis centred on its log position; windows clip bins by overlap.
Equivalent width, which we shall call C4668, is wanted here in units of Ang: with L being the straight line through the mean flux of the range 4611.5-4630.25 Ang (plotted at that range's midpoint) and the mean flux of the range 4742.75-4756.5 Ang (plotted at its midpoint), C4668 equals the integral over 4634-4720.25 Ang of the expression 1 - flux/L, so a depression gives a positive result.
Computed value 4.2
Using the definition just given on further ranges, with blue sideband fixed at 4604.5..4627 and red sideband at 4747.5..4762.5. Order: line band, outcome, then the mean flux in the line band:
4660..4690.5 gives 1.2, 1.07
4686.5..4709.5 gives 1.1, 1.03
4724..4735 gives 0.5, 1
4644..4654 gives 0.5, 1.09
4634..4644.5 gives 0.9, 1.06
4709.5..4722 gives 0.1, 1.05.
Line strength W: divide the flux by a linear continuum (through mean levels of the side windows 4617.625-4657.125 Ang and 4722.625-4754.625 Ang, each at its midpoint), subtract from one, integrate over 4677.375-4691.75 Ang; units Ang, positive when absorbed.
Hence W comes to 0.3 Ang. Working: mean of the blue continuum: 1.13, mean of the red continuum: 1.02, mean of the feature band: 1.06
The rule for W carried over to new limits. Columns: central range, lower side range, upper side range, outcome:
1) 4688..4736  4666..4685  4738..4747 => 0.57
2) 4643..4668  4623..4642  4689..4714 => 0.36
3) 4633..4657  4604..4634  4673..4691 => 1.01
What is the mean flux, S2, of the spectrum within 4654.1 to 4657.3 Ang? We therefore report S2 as 1.13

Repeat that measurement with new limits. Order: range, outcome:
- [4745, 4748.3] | 1.05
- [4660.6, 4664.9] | 1.1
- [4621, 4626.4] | 1.2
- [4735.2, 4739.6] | 1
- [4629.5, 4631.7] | 1.21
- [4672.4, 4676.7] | 1.06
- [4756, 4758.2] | 0.98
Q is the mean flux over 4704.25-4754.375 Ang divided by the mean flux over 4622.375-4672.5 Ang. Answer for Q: 0.92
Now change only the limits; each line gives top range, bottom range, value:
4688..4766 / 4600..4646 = 0.89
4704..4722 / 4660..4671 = 0.96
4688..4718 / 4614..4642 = 0.89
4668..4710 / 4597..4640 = 0.89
